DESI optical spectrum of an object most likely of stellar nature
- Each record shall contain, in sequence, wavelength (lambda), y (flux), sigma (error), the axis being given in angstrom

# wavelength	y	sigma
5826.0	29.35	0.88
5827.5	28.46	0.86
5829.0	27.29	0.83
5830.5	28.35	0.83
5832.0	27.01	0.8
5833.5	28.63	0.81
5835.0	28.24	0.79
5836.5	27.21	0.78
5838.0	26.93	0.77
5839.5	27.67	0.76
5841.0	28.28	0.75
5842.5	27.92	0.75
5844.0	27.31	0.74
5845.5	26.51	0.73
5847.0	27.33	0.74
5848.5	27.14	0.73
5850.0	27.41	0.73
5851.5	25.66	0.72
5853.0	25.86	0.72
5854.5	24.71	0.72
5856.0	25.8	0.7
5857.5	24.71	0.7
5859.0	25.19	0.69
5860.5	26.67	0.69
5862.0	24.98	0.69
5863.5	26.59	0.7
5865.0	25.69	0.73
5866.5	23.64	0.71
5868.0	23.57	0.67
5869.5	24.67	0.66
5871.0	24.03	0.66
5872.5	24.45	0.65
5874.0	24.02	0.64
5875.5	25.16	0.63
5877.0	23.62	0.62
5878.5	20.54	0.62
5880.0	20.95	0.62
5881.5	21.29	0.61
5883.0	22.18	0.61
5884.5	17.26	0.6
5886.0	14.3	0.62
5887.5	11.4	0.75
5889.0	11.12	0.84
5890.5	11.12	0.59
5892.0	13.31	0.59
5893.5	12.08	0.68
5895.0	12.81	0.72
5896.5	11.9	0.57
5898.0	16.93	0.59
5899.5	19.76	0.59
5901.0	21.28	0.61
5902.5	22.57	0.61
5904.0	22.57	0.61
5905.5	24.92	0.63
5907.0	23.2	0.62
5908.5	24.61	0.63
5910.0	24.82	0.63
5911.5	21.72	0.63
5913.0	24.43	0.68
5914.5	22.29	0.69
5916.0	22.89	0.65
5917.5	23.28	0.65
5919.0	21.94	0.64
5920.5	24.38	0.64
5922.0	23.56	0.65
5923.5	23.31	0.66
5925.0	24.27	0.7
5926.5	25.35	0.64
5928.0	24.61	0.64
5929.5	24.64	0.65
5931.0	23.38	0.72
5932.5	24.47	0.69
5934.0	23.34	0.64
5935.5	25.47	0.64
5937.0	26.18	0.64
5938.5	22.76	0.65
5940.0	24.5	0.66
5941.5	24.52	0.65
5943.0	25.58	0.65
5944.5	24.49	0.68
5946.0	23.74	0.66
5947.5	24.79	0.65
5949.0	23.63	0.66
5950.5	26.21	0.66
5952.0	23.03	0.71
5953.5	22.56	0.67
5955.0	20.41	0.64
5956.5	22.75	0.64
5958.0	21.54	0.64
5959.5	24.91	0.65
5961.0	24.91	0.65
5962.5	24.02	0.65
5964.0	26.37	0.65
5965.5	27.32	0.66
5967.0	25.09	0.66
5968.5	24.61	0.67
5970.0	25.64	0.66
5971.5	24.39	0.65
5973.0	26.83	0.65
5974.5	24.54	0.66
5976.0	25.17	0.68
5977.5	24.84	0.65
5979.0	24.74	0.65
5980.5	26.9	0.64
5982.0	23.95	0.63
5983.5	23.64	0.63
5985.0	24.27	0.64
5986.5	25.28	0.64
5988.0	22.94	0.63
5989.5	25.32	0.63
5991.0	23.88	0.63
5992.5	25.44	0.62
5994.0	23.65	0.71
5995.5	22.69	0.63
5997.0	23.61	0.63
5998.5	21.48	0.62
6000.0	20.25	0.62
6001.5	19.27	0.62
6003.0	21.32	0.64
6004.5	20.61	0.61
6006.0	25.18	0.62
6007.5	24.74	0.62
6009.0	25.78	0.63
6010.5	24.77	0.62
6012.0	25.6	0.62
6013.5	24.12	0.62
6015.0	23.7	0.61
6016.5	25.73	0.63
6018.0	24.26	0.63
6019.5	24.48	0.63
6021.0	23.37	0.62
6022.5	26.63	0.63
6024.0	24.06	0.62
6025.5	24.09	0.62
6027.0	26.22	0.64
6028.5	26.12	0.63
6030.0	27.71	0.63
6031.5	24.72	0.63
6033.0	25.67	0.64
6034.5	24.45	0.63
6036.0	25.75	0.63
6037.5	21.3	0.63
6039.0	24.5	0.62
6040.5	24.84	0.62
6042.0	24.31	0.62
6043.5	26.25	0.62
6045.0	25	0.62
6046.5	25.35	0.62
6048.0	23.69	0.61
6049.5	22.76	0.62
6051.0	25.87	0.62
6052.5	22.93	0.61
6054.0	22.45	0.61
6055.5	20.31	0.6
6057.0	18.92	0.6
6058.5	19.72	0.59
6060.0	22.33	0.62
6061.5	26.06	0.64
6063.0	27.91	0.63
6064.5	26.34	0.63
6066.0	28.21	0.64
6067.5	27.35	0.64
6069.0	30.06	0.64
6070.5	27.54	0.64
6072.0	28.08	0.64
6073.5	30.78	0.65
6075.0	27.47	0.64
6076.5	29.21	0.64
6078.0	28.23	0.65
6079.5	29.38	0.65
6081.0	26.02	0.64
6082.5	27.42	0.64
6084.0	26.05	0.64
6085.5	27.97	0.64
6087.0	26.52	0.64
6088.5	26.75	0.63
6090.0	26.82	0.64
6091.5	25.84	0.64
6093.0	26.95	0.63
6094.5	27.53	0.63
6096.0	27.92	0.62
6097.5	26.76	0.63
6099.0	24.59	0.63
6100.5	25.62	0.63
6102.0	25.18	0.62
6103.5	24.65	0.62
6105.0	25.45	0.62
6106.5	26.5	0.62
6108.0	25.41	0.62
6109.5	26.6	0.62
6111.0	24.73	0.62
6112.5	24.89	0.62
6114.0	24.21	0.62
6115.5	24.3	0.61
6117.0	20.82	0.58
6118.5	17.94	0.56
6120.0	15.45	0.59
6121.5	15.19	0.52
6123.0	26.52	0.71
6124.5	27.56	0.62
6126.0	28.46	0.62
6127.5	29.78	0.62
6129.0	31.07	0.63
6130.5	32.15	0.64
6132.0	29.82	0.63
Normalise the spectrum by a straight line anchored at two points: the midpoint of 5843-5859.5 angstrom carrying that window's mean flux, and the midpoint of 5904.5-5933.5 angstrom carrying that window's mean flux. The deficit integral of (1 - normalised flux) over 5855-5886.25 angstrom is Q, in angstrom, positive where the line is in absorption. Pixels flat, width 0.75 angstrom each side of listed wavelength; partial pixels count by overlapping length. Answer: 2.53 angstrom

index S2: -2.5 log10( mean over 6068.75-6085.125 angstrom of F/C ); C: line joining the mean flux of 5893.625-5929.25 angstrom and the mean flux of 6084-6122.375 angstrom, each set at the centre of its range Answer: -0.162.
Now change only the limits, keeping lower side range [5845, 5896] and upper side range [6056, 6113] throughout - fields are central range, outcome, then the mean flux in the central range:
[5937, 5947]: -0.05 mag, 24.4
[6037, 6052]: 0.05 mag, 24.4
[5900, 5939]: -0.04 mag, 23.7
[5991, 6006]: 0.11 mag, 22.3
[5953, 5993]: -0.02 mag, 24.5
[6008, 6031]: 0.00 mag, 25.1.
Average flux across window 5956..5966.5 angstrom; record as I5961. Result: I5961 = 24.6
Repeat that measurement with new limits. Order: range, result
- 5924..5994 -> 24.5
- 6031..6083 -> 25.5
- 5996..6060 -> 23.8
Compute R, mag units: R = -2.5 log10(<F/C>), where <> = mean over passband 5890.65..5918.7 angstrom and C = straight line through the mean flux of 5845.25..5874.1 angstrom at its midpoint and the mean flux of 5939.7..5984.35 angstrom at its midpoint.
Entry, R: 0.24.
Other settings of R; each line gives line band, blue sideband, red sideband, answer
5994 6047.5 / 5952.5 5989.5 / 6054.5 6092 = 0.054 mag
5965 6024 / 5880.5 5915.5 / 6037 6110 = -0.079 mag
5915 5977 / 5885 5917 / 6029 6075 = -0.182 mag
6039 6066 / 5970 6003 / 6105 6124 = -0.026 mag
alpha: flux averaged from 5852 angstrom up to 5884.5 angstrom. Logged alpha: 24.1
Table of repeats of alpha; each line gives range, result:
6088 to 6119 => 25.3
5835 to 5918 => 22.6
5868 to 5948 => 21.6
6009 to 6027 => 24.7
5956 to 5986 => 24.8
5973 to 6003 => 23.8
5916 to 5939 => 24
